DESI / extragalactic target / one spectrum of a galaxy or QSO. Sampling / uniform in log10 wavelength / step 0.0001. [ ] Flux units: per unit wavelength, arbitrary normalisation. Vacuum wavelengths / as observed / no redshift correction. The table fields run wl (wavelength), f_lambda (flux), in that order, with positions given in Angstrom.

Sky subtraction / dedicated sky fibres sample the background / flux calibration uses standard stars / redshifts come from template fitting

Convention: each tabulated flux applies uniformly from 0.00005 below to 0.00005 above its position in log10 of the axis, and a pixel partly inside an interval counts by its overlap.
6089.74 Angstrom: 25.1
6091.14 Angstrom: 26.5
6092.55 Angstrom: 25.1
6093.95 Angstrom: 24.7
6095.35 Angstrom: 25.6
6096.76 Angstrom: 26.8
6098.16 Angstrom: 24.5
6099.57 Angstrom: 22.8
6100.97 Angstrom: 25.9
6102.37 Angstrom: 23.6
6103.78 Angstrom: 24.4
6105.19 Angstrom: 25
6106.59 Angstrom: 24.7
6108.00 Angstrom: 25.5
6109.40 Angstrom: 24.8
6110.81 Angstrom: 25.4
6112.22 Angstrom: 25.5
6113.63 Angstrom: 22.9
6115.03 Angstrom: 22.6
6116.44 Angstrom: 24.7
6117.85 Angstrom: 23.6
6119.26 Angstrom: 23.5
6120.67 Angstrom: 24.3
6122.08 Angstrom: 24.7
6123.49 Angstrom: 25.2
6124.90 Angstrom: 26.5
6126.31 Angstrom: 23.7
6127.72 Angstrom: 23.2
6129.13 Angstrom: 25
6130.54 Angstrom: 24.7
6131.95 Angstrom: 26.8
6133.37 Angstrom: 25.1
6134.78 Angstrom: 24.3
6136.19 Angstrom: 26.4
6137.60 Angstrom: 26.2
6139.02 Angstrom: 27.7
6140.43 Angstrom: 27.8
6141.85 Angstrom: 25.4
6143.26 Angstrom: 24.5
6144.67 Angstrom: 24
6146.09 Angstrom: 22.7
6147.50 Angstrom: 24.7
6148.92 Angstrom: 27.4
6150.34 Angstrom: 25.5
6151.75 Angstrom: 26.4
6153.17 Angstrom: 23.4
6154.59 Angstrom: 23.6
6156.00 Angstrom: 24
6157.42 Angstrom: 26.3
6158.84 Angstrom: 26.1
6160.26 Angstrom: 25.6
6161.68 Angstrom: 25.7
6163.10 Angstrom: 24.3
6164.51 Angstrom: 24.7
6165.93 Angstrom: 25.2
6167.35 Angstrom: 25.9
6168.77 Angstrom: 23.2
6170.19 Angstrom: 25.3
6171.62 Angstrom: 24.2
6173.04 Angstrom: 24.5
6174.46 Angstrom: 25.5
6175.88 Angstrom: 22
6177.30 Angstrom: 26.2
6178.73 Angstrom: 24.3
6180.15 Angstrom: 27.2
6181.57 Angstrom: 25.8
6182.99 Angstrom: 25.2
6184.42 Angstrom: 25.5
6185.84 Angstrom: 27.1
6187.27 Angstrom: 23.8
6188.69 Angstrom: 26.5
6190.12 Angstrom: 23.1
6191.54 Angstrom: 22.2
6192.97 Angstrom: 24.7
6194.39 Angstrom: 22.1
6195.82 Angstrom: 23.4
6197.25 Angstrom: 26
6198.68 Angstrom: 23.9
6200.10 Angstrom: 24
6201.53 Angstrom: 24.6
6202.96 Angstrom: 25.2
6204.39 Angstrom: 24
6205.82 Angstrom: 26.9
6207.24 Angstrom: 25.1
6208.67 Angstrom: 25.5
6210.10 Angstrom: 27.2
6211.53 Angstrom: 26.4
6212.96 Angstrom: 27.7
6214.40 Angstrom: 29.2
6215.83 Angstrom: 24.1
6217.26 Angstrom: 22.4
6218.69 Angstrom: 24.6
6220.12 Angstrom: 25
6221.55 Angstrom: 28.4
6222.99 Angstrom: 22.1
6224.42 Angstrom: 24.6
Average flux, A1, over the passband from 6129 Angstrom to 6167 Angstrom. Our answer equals 25.3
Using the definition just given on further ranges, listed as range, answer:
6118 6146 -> 25.1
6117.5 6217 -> 25.1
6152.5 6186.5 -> 25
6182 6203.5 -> 24.5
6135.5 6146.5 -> 25.7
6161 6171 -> 24.9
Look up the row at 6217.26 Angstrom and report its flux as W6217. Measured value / 22.4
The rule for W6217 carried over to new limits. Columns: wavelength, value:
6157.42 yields 26.3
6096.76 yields 26.8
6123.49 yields 25.2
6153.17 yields 23.4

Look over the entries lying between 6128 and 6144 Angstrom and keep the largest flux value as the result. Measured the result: 27.8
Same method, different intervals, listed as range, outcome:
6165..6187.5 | 27.2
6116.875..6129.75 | 26.5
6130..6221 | 29.2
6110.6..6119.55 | 25.5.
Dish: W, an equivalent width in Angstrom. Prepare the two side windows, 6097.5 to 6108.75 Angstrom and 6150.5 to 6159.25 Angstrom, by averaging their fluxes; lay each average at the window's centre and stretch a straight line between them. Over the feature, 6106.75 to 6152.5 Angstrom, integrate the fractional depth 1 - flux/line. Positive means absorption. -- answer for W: -0.5 Angstrom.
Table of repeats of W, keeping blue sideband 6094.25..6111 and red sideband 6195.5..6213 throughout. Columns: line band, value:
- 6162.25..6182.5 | 0.3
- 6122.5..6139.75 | -0.3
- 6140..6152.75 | -0.1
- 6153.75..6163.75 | 0.0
